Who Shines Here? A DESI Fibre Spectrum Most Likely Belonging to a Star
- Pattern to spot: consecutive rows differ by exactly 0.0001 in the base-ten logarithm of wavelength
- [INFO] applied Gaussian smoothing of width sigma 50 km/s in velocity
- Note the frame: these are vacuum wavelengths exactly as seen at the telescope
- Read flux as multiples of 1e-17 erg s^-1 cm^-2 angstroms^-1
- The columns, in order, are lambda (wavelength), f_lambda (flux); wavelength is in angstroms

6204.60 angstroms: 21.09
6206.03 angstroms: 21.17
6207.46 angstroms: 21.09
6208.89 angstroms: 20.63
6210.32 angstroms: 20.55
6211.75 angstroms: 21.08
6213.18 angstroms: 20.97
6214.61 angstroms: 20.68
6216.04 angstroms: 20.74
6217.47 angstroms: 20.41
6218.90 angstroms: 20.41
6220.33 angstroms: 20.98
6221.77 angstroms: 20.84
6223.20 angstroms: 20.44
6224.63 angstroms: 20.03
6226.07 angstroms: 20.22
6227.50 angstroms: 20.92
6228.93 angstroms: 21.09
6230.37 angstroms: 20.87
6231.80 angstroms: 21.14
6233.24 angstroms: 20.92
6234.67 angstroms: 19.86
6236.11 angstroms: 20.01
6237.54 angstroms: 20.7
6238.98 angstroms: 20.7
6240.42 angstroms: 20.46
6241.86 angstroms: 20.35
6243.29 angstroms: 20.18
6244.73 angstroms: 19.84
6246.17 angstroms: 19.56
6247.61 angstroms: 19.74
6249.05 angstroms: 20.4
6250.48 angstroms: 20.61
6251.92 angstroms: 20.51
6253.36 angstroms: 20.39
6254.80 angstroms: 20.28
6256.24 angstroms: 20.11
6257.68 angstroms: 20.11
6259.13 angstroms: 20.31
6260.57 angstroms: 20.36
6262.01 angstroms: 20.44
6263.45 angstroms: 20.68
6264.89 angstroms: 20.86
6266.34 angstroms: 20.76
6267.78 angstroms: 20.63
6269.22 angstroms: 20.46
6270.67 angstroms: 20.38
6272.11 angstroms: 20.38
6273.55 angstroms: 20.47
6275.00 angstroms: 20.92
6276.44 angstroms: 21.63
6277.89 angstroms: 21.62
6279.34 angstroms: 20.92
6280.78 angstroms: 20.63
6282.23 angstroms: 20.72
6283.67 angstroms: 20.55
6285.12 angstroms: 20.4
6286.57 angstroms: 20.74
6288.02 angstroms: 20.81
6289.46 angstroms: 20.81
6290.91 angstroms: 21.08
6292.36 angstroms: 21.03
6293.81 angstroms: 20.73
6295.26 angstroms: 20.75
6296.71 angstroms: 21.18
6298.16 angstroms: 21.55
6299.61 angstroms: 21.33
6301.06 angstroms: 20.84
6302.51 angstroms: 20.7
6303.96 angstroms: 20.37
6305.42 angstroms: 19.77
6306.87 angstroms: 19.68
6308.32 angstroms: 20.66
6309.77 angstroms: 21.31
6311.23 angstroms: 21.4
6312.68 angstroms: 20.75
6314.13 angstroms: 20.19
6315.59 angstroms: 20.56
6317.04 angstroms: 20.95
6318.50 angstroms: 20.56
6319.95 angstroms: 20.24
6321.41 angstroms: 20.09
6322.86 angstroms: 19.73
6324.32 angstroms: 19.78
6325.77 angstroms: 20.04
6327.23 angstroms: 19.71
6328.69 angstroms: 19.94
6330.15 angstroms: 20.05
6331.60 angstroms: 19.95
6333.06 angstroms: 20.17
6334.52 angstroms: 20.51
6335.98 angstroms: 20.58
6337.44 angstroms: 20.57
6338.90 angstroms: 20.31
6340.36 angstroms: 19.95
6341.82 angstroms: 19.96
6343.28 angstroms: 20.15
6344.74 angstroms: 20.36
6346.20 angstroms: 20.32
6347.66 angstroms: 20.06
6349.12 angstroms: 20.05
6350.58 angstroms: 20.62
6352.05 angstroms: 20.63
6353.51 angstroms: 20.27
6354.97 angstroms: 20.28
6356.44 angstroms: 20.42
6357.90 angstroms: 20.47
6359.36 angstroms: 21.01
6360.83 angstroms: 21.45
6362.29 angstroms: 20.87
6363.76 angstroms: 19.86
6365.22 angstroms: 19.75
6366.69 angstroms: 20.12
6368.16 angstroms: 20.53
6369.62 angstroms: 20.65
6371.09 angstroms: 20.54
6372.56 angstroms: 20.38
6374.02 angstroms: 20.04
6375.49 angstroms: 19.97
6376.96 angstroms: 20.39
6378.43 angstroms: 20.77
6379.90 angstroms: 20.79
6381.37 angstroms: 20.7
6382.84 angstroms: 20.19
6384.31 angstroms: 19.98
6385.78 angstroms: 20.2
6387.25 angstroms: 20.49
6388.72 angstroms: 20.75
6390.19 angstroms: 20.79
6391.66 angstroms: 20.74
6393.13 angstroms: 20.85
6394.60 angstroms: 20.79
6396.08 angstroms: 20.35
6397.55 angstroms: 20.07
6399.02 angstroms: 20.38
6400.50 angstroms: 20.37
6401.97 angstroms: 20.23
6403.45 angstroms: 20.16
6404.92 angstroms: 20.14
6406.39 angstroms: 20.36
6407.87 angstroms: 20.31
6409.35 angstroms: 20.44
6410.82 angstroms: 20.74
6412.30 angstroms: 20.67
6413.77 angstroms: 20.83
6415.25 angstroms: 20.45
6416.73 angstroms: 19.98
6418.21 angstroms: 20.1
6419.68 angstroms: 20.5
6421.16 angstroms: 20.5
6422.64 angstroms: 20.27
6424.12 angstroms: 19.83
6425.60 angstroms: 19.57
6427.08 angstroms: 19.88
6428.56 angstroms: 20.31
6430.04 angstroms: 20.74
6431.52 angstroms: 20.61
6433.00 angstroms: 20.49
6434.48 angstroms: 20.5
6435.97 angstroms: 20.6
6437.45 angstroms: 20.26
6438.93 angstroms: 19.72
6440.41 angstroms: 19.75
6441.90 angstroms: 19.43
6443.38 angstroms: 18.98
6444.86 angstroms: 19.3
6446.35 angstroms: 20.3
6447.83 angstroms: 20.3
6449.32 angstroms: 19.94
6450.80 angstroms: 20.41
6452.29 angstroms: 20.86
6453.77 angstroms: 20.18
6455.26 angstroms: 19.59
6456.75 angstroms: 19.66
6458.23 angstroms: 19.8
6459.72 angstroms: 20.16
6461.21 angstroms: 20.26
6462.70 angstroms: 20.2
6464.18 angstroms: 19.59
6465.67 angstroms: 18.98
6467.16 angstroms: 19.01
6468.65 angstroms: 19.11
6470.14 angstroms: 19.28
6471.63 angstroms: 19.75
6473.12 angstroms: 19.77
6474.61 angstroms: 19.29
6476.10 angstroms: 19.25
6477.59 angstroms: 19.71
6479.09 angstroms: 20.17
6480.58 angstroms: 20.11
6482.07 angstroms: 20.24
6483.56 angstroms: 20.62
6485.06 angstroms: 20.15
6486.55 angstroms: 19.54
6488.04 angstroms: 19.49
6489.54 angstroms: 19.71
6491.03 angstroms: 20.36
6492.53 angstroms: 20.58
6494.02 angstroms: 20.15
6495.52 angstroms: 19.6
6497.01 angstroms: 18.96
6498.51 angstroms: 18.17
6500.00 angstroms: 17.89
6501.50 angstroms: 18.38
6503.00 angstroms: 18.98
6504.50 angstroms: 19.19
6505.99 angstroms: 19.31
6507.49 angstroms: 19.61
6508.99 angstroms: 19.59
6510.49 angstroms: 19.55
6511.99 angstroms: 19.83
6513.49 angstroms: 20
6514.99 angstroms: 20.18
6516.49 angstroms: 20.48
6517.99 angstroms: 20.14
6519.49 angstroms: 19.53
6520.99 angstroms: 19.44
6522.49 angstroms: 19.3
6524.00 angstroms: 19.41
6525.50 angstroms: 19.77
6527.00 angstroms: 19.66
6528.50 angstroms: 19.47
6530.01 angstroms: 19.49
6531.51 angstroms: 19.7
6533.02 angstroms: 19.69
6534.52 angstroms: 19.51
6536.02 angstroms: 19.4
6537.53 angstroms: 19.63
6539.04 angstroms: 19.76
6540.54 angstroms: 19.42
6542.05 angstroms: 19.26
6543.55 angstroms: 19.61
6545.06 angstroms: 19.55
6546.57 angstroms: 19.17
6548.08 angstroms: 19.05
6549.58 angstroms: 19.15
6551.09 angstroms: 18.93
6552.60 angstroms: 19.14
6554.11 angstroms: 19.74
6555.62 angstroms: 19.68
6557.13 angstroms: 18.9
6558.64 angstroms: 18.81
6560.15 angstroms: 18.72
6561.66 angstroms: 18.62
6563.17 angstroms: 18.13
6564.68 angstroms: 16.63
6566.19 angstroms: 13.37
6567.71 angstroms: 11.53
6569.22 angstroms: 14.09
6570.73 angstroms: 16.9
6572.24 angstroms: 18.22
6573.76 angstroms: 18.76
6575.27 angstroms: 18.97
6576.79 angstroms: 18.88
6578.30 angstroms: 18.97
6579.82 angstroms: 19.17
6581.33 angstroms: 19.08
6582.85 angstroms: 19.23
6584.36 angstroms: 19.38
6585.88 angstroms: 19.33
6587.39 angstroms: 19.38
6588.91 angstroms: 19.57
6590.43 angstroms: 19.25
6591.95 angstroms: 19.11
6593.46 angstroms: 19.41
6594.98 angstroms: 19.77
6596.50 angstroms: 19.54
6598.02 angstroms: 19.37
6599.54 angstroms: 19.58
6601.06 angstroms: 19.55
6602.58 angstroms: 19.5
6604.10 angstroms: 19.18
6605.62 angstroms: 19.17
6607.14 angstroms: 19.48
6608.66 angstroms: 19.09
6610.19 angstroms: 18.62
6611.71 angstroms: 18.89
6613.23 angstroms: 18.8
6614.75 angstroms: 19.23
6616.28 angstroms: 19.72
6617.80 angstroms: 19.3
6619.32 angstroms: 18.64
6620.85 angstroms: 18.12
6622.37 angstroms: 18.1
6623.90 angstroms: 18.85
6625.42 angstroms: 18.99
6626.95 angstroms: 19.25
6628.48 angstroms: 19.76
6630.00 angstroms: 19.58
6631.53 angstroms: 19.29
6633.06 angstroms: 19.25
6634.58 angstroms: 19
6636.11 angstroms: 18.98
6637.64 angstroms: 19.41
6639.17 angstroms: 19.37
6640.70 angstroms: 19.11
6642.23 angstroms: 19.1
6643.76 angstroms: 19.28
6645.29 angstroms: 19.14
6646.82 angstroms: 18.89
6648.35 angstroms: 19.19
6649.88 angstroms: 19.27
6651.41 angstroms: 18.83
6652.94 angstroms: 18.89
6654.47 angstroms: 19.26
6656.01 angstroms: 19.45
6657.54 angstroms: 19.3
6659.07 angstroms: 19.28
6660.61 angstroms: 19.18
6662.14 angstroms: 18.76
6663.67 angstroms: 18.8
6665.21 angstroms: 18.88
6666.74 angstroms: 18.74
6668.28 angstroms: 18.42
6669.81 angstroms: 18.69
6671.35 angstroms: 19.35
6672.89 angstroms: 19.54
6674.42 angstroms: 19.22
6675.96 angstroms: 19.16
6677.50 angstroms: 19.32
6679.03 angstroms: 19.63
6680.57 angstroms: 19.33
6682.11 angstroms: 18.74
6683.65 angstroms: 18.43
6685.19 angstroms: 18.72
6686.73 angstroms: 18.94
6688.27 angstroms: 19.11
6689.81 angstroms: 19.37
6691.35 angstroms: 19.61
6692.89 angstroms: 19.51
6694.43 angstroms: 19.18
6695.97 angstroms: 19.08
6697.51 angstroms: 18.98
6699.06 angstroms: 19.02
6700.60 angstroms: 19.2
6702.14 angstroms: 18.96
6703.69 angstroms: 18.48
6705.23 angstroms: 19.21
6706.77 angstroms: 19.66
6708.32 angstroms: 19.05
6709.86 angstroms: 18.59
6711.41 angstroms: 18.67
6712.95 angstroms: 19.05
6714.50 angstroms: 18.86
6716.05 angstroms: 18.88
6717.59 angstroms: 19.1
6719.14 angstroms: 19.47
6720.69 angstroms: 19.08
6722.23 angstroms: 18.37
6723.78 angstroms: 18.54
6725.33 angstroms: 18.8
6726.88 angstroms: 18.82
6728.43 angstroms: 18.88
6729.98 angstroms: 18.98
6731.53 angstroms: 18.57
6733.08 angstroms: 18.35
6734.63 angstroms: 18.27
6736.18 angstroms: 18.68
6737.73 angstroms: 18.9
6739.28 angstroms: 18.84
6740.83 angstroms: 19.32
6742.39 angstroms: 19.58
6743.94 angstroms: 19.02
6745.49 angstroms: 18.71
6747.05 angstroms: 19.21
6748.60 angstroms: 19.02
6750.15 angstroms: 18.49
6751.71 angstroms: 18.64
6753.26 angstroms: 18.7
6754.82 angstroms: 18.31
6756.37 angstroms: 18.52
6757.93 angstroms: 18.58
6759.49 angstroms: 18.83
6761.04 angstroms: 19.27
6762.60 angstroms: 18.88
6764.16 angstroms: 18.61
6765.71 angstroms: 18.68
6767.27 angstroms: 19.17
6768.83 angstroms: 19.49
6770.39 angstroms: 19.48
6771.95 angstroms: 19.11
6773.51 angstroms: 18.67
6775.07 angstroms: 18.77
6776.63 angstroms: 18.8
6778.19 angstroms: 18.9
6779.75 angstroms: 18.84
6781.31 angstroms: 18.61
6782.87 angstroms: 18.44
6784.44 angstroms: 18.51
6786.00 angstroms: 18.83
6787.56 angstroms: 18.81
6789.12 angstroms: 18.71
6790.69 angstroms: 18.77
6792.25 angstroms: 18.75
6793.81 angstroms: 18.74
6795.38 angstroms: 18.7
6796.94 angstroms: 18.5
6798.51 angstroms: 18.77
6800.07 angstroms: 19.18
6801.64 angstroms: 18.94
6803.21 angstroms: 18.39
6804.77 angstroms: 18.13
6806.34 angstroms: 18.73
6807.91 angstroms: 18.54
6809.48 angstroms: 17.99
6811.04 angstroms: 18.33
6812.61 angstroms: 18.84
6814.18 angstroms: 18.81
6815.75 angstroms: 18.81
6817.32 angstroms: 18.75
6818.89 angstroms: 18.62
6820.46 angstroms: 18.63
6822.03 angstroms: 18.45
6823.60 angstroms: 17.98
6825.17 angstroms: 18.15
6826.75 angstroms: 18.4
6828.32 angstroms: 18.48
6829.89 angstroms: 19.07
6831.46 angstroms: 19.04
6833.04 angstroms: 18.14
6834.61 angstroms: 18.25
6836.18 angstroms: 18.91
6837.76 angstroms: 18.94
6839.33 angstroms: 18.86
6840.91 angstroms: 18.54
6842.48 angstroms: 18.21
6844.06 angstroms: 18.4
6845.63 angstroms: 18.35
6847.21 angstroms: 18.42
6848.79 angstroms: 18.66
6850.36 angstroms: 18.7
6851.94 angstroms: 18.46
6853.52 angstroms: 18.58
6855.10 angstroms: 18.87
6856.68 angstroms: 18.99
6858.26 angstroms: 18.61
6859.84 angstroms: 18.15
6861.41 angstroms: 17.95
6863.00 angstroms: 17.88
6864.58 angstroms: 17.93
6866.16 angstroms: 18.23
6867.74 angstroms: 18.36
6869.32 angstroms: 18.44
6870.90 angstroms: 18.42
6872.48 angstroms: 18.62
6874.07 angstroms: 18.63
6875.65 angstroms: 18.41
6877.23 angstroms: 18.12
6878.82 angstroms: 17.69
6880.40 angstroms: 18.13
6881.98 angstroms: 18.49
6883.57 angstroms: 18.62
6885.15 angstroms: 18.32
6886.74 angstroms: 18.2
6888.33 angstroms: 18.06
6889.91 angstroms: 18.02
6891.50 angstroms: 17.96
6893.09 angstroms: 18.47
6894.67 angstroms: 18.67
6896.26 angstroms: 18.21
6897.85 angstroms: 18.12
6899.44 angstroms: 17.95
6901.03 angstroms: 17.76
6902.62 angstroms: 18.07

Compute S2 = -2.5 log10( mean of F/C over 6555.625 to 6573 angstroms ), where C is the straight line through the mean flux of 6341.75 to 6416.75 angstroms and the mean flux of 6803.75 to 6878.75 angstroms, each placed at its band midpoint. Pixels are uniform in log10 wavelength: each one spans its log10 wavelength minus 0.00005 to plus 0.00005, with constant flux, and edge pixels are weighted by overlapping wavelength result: 0.167 mag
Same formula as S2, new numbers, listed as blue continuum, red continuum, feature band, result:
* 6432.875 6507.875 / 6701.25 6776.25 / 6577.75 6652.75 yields 0.00 mag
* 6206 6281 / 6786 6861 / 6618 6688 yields 0.01 mag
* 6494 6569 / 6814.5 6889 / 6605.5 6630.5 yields -0.01 mag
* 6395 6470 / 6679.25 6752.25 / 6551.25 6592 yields 0.08 mag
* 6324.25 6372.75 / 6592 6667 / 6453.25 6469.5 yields 0.01 mag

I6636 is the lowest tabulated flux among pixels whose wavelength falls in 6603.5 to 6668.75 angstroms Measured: 18.1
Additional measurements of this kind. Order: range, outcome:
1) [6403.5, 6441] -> 19.57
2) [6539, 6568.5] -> 11.53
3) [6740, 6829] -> 17.98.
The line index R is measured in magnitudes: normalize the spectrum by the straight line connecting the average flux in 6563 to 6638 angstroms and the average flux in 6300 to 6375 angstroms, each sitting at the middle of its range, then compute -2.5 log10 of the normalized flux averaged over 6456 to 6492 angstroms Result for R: -0.02 mag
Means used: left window 20.4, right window 18.7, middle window 19.8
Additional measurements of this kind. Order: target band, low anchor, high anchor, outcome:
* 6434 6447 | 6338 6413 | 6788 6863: 0.016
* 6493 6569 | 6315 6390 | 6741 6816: 0.039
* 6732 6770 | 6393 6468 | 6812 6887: 0.001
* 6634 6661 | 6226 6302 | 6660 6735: 0.000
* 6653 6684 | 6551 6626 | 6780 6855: -0.027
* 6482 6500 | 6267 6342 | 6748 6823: 0.008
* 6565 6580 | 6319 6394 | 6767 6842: 0.165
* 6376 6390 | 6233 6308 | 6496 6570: -0.034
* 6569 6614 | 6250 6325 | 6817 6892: 0.025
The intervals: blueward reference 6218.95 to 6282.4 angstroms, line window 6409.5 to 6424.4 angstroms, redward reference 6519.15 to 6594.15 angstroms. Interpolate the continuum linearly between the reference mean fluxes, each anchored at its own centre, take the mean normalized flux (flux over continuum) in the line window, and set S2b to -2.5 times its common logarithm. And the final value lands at -0.05 mag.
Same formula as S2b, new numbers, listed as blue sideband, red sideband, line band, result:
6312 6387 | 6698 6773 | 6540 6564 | 0.026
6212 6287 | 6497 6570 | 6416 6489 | -0.032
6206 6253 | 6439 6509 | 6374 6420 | -0.027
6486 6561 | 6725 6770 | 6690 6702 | -0.014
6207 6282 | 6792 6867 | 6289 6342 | -0.009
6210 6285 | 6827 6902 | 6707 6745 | 0.000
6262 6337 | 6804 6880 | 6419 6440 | -0.009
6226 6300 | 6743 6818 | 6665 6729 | 0.002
